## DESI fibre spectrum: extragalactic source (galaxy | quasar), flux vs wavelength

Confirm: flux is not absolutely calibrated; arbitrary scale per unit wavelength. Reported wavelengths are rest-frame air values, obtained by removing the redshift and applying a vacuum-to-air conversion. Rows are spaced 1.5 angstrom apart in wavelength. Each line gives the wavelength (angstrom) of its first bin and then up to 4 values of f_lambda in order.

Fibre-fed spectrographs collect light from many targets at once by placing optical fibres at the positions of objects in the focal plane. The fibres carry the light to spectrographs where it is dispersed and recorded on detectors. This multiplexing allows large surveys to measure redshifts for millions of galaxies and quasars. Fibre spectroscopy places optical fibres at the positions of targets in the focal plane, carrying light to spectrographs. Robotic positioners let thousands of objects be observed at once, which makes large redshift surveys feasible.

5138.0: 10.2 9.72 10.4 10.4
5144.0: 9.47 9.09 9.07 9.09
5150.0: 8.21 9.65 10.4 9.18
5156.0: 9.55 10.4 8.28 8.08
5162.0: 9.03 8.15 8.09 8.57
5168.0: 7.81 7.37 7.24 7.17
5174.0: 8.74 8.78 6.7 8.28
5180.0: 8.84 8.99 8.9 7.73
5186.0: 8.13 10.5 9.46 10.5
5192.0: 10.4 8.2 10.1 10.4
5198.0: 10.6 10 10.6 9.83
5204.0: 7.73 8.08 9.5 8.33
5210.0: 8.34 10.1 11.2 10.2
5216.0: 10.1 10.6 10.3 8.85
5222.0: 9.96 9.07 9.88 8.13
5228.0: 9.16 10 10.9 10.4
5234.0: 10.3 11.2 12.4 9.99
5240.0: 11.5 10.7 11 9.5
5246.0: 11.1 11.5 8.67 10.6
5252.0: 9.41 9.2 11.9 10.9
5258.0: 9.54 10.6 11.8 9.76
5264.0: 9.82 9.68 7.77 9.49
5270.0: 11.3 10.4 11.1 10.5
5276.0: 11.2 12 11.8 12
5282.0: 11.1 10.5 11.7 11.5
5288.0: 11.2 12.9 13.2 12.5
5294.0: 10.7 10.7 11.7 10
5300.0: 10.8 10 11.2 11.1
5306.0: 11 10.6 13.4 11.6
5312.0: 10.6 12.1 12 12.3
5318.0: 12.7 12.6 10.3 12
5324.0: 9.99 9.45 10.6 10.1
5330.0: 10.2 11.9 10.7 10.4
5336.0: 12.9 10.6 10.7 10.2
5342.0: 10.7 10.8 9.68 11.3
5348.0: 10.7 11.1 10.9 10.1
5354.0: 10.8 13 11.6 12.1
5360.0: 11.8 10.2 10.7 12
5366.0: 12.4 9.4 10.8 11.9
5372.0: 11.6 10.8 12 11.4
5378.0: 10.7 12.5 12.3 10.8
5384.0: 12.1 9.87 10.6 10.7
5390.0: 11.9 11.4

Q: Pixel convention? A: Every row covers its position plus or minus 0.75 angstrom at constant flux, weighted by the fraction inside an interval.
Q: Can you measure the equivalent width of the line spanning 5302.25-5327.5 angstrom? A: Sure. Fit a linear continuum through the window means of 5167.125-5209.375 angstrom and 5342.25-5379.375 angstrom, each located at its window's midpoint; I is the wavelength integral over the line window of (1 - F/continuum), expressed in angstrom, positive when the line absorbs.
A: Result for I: -2.0 angstrom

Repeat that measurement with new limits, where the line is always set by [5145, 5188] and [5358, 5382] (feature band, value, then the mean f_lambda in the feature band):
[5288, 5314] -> -2.4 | 11.4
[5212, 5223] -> -1.0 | 10.1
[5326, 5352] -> 0.5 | 10.8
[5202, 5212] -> 0.4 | 8.79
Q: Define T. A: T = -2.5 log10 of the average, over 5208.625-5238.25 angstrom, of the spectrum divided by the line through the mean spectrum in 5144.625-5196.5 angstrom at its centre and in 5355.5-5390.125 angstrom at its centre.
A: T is -0.06 mag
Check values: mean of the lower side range 8.81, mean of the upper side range 11.3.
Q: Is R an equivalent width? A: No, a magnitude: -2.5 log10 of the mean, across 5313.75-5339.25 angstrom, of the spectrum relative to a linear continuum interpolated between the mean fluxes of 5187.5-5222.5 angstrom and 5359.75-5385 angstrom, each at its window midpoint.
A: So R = -0.03 mag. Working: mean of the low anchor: 9.73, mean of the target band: 11.2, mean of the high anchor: 11.4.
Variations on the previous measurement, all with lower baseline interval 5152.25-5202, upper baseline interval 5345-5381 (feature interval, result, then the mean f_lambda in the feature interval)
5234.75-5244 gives -0.14 mag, 11.1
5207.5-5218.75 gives -0.05 mag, 9.85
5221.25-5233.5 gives -0.01 mag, 9.7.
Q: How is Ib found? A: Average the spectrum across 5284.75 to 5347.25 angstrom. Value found 11.2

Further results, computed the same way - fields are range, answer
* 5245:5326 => 11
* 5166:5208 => 8.9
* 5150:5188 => 8.56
